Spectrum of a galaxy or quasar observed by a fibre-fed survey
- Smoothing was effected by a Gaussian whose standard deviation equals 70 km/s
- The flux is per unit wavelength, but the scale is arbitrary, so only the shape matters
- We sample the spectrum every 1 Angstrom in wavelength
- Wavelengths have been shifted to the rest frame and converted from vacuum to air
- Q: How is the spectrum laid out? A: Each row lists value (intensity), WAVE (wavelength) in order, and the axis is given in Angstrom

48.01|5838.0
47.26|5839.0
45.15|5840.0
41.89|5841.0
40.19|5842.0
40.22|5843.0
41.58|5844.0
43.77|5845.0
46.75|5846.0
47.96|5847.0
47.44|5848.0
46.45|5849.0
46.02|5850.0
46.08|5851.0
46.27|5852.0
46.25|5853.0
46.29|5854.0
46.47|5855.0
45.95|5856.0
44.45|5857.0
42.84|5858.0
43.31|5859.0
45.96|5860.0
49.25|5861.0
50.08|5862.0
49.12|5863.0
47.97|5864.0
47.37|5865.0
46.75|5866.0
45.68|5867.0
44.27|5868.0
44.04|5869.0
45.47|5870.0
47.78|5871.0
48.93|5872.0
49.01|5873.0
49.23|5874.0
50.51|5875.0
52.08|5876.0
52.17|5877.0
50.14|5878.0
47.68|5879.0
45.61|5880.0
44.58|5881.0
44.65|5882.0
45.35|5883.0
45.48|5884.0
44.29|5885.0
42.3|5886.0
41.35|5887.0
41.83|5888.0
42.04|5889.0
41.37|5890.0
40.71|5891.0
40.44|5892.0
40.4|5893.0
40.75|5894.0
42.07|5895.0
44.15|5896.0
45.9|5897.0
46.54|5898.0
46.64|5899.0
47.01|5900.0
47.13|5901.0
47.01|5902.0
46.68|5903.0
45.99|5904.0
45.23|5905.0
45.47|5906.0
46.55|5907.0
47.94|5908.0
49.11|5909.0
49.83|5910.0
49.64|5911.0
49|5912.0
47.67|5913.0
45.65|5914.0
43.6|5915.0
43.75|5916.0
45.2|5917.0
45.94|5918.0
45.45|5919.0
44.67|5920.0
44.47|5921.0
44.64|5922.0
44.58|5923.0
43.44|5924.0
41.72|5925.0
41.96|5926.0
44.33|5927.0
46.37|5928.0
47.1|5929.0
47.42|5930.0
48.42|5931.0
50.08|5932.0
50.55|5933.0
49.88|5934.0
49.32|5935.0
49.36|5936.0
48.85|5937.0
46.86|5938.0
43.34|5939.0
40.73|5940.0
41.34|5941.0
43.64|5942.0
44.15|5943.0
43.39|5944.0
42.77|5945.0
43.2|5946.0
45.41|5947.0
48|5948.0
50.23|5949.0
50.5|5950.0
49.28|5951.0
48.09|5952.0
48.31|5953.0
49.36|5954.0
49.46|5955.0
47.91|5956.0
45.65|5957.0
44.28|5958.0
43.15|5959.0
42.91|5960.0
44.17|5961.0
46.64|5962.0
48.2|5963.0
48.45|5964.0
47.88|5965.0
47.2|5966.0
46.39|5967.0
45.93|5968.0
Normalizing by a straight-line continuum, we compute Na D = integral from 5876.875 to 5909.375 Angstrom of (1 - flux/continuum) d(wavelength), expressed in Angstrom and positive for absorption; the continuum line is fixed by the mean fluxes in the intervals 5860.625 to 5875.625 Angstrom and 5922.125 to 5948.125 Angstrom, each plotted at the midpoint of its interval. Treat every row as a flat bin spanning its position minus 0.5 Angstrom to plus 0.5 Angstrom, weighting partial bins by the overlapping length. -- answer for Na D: 1.4 Angstrom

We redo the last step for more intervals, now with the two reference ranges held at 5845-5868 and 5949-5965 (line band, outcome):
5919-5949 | 0.9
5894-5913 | 0.1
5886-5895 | 1.1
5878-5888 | 0.4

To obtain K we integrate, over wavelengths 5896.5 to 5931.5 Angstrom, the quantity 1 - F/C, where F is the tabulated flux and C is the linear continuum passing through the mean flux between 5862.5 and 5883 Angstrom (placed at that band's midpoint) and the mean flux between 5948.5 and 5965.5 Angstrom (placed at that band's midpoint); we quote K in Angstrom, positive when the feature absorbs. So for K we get 1.04 Angstrom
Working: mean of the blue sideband 47.6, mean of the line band 46.1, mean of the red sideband 47.3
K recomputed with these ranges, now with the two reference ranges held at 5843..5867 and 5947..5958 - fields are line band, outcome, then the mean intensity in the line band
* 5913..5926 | 0.86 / 44.5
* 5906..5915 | -0.07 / 47.8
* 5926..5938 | -0.03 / 48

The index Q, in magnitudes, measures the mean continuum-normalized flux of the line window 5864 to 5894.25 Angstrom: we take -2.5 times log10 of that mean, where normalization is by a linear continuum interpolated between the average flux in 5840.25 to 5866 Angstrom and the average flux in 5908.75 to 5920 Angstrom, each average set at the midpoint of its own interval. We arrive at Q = 0.01 mag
